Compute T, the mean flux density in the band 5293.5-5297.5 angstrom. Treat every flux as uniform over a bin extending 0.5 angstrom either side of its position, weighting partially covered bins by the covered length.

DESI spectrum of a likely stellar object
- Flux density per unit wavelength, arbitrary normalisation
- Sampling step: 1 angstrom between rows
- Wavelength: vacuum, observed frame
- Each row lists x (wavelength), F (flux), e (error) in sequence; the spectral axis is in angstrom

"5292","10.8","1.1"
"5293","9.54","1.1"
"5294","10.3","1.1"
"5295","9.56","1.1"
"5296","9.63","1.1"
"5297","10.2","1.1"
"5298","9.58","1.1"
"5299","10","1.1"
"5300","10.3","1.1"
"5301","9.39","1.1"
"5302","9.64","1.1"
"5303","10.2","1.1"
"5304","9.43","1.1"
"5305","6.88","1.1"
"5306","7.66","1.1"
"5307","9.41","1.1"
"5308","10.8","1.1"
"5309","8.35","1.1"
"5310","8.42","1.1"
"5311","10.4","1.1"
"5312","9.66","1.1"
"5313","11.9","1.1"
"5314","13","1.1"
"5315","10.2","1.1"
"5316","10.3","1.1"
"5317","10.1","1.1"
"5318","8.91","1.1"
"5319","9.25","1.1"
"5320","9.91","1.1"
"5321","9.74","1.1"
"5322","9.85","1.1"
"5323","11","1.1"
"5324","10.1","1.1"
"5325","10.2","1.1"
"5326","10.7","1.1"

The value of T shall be 9.92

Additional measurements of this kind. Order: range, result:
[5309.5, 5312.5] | 9.49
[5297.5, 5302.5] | 9.78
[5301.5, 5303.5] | 9.92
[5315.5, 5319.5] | 9.64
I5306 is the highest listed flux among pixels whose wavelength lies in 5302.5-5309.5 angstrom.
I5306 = 10.8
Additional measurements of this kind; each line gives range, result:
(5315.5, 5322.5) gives 10.3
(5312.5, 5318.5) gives 13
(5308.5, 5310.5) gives 8.42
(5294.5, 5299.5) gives 10.2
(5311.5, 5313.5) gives 11.9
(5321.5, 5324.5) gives 11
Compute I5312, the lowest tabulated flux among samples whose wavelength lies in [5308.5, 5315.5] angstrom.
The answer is 8.35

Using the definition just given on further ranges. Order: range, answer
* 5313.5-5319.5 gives 8.91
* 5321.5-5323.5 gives 9.85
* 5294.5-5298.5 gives 9.56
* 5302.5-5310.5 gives 6.88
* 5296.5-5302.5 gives 9.39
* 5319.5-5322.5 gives 9.74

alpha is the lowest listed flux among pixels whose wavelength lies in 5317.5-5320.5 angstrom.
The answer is 8.91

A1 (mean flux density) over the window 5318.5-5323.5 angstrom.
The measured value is 9.95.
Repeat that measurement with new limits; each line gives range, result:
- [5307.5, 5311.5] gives 9.49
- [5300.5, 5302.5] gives 9.52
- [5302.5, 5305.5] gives 8.84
